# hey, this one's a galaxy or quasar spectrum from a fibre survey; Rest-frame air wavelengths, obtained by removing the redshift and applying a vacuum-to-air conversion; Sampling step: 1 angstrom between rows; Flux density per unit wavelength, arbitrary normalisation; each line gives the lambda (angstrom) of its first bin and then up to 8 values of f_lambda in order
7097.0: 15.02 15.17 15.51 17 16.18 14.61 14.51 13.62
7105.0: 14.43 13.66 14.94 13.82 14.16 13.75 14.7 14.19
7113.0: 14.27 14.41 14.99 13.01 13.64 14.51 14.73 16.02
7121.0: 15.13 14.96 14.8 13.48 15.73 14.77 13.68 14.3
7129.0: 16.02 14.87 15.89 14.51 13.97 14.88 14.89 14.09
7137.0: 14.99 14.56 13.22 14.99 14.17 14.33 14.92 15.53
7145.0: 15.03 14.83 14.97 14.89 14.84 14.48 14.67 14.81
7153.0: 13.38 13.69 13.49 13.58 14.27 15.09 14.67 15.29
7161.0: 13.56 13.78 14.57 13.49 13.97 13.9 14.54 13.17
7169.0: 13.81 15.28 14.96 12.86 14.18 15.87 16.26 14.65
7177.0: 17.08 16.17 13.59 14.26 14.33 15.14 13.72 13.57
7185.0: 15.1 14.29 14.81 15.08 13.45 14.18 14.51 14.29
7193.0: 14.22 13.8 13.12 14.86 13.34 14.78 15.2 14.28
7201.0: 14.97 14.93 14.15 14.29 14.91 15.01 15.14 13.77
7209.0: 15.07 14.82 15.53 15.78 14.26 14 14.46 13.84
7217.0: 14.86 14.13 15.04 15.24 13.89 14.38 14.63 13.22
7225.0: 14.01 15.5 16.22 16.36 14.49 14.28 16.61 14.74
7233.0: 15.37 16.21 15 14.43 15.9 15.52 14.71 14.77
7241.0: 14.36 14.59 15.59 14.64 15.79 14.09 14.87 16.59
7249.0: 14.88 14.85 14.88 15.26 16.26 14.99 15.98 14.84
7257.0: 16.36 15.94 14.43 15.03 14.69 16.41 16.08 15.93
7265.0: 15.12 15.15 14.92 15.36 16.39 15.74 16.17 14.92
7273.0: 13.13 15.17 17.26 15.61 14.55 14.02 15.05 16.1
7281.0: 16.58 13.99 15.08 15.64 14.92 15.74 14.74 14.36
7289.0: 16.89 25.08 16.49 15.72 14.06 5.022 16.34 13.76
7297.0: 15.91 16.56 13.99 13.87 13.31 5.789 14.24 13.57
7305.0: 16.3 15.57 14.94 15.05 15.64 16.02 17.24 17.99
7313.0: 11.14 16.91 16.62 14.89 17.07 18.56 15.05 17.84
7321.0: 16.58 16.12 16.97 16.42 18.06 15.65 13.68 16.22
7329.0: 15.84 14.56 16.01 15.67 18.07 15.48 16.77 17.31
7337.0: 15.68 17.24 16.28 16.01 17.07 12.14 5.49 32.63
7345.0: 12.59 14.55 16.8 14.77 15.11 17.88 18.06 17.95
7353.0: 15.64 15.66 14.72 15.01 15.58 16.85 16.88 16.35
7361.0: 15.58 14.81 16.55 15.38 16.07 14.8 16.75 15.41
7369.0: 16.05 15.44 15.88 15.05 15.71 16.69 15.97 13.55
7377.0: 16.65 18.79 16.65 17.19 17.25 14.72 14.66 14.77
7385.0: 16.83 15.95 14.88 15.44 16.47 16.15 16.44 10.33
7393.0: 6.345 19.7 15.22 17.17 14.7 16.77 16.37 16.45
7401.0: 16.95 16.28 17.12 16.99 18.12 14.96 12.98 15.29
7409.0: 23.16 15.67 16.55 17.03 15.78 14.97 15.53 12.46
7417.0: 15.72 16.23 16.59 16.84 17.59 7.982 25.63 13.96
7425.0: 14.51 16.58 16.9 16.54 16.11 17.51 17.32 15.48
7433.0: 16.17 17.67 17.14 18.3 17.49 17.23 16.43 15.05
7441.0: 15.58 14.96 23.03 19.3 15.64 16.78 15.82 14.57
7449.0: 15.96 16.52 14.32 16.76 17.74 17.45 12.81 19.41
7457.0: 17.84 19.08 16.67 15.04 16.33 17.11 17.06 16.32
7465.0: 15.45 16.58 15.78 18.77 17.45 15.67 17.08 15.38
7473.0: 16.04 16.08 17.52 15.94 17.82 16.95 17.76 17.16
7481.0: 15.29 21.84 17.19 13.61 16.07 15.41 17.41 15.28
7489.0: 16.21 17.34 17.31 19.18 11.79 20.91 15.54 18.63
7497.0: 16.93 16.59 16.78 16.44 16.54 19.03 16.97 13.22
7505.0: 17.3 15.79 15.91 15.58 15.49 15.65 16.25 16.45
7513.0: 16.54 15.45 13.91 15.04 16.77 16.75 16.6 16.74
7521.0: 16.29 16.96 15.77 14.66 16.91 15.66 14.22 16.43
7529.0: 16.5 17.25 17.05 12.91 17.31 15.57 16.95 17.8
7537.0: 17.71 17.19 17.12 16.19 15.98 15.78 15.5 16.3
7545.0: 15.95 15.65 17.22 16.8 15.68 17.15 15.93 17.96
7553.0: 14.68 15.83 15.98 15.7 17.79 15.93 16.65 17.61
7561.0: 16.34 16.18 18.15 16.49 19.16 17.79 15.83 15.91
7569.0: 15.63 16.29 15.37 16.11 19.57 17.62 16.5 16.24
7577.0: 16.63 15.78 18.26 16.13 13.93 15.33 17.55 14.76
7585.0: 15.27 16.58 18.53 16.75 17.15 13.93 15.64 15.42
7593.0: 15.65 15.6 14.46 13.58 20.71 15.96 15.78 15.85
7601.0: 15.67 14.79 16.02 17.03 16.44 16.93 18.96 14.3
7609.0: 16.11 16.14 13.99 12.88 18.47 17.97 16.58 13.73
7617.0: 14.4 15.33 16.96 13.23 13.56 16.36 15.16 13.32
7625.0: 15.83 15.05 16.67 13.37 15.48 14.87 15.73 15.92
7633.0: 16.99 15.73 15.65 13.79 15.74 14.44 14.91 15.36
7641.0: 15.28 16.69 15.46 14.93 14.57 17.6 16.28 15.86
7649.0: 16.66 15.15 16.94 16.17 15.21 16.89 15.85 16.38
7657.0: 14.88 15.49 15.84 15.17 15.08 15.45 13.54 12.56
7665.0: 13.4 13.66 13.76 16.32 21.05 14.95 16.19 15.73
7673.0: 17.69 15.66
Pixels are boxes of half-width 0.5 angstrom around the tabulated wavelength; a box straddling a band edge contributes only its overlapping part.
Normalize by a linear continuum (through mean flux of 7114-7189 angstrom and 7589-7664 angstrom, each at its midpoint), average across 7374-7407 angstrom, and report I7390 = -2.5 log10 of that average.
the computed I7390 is -0.05 mag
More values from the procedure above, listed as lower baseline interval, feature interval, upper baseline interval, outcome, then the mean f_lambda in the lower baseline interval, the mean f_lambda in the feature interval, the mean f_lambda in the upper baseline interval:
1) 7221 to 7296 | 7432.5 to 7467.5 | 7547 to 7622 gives -0.06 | 15.2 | 16.7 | 16.2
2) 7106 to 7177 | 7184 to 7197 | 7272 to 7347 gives 0.04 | 14.5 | 14.2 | 15.5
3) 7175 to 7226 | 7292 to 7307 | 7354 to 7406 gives 0.13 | 14.5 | 13.6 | 15.8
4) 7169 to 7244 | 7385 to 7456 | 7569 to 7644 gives -0.06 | 14.7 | 16.2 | 15.8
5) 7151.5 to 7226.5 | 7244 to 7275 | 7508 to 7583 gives -0.04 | 14.5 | 15.4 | 16.3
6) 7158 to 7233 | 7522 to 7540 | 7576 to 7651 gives -0.05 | 14.6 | 16.3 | 15.7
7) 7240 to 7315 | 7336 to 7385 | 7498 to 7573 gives -0.03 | 15.1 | 16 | 16.3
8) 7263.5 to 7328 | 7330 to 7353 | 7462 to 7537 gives -0.05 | 15.4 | 16.3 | 16.5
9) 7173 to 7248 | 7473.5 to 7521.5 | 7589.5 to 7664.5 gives -0.08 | 14.8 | 16.5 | 15.6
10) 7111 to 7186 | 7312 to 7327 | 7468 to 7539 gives -0.05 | 14.5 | 16.2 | 16.5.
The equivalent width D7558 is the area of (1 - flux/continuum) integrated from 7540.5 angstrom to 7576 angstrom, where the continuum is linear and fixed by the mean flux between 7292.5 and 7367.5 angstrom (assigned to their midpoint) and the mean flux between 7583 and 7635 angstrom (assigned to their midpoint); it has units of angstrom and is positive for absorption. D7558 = -1.9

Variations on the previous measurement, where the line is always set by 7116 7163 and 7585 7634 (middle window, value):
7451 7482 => -2.83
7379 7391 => -0.57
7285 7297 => -0.29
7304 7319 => -0.89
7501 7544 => -1.81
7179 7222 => 0.72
